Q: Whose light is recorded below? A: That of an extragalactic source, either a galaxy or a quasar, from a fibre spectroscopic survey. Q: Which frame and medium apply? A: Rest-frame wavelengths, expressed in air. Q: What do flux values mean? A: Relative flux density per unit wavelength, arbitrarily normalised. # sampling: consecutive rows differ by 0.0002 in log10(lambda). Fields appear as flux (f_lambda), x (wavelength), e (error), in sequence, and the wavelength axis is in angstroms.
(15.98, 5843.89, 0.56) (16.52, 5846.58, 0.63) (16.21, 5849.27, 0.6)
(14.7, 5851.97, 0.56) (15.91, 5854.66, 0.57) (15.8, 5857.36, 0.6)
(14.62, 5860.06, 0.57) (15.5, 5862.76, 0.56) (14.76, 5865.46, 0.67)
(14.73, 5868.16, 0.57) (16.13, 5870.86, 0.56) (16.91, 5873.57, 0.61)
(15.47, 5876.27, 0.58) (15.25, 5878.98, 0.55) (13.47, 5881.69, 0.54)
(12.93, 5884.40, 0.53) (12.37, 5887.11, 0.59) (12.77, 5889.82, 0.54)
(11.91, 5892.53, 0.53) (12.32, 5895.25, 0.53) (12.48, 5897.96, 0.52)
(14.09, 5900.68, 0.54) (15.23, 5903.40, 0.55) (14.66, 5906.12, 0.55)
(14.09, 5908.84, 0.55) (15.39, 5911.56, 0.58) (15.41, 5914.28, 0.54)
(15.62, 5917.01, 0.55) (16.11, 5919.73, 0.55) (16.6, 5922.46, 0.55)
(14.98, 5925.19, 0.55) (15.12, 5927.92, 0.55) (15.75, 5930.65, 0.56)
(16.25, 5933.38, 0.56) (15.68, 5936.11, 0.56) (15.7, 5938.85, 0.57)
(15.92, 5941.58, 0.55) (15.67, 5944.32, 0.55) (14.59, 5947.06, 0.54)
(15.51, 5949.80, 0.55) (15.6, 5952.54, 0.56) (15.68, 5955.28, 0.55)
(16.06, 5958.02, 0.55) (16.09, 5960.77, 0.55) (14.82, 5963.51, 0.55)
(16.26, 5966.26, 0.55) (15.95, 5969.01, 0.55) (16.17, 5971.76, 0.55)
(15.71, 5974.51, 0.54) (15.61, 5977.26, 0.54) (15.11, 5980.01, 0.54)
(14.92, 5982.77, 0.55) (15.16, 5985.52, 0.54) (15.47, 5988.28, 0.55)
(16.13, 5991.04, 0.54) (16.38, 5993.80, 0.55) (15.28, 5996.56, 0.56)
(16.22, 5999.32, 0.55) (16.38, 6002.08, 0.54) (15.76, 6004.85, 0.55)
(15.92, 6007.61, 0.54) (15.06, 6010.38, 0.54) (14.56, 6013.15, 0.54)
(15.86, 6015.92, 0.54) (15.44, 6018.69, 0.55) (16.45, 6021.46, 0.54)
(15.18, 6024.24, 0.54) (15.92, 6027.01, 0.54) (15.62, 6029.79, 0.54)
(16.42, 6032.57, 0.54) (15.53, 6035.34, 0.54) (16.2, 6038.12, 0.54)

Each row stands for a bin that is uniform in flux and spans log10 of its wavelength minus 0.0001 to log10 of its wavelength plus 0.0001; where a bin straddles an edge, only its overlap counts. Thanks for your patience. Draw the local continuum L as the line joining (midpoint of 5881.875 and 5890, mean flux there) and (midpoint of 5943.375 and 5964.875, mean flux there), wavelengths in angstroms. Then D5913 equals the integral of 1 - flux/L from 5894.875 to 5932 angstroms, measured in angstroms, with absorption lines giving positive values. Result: -2.7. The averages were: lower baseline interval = 12.8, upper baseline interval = 15.5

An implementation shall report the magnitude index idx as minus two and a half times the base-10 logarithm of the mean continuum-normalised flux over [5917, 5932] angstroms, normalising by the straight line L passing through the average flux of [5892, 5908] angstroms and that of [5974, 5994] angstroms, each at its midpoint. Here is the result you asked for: -0.12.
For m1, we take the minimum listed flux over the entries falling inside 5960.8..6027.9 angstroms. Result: 14.56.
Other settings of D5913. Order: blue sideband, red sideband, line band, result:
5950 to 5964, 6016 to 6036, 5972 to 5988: 0.4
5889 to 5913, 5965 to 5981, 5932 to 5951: -0.9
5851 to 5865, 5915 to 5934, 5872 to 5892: 1.8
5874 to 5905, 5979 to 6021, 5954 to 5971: -1.0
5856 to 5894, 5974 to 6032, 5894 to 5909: 0.9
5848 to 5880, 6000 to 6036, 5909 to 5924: -0.1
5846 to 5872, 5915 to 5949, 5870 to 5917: 4.1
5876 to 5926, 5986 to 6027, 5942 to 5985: -1.3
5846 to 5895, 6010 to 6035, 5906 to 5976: -2.2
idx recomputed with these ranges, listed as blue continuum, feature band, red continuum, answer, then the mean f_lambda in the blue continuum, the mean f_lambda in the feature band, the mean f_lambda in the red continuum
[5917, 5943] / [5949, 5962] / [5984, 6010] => 0.000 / 15.8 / 15.8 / 15.8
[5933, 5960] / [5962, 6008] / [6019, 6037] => 0.001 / 15.7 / 15.7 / 15.8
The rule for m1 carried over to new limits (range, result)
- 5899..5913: 14.09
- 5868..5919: 11.91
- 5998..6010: 15.76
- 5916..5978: 14.59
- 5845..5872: 14.62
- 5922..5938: 14.98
